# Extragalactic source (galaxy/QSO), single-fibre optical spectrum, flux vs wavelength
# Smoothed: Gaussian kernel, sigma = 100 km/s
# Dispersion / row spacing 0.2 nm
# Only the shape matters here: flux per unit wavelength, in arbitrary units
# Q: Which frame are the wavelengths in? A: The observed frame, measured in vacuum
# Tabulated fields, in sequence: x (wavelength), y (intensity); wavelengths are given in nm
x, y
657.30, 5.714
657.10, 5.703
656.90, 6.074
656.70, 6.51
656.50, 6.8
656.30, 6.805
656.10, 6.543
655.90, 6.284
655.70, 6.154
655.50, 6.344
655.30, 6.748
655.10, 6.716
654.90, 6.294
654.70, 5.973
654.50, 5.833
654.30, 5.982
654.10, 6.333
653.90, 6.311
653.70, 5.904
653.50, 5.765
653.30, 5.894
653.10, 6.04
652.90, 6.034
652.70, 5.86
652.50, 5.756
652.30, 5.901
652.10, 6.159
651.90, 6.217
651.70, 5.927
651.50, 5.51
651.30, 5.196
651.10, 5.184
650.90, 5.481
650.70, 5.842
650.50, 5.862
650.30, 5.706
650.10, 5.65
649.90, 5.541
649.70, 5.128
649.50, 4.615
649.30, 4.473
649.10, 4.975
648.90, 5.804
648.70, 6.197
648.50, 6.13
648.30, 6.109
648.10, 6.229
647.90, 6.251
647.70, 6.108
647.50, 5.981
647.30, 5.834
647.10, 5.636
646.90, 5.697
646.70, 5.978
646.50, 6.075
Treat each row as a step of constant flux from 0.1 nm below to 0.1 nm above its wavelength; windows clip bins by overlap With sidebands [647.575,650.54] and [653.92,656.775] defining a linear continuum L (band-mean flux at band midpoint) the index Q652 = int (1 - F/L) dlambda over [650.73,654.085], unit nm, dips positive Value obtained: 0.114 nm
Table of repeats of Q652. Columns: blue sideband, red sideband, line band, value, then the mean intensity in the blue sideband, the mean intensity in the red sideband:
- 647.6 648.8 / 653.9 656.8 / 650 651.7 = 0.183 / 6.17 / 6.38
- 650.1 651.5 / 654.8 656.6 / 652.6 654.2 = 0.013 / 5.55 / 6.52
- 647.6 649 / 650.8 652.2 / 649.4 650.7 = 0.092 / 6.12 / 5.67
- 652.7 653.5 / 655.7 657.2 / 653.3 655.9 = -0.021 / 5.95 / 6.37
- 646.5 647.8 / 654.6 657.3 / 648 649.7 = 0.124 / 5.89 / 6.36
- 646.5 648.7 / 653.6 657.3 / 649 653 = 0.377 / 6.01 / 6.28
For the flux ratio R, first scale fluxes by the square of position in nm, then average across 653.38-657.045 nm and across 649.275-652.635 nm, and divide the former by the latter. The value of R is 1.1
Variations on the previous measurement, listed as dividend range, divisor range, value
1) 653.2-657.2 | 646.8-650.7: 1.12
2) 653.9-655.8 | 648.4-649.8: 1.20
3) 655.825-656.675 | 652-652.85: 1.13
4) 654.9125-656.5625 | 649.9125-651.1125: 1.18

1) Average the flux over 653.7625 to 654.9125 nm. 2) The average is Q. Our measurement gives 6.1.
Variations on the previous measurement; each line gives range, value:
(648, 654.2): 5.73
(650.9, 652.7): 5.72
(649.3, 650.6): 5.34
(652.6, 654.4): 6.01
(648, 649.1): 5.99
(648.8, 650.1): 5.13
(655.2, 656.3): 6.45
